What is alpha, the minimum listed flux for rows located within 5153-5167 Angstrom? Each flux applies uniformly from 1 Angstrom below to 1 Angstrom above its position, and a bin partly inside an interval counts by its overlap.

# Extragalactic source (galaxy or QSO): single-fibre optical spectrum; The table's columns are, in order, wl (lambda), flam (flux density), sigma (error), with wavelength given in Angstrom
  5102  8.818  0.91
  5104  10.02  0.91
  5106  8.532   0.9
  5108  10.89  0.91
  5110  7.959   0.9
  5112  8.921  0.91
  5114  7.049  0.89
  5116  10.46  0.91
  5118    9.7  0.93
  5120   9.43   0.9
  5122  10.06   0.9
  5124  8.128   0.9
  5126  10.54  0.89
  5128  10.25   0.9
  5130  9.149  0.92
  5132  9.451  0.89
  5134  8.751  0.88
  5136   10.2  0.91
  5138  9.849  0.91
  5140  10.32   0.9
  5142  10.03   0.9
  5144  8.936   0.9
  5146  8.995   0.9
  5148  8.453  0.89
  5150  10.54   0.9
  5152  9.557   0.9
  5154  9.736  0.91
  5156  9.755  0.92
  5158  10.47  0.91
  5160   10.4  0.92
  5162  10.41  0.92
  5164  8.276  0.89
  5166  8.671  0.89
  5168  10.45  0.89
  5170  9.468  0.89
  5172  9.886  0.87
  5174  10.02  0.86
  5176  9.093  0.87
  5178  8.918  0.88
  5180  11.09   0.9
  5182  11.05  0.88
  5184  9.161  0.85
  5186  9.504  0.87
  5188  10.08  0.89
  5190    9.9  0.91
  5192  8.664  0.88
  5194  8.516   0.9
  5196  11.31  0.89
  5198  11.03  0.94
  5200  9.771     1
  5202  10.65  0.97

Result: 8.276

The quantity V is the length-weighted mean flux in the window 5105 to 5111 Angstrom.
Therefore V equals 9.13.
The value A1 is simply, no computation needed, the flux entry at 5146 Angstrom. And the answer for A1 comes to 8.995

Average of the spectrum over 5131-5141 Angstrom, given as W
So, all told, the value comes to 9.71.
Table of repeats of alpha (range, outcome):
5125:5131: 9.149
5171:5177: 9.093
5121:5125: 8.128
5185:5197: 8.516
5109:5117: 7.049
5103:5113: 7.959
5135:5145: 8.936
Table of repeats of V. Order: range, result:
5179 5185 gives 10.4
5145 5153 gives 9.39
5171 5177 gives 9.67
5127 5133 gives 9.62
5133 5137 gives 9.48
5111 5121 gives 9.11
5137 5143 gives 10.1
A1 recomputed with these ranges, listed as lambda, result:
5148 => 8.453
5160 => 10.4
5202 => 10.65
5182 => 11.05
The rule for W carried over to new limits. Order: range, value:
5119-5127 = 9.54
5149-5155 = 9.94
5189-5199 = 9.88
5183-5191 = 9.66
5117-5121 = 9.56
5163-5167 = 8.47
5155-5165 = 9.86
